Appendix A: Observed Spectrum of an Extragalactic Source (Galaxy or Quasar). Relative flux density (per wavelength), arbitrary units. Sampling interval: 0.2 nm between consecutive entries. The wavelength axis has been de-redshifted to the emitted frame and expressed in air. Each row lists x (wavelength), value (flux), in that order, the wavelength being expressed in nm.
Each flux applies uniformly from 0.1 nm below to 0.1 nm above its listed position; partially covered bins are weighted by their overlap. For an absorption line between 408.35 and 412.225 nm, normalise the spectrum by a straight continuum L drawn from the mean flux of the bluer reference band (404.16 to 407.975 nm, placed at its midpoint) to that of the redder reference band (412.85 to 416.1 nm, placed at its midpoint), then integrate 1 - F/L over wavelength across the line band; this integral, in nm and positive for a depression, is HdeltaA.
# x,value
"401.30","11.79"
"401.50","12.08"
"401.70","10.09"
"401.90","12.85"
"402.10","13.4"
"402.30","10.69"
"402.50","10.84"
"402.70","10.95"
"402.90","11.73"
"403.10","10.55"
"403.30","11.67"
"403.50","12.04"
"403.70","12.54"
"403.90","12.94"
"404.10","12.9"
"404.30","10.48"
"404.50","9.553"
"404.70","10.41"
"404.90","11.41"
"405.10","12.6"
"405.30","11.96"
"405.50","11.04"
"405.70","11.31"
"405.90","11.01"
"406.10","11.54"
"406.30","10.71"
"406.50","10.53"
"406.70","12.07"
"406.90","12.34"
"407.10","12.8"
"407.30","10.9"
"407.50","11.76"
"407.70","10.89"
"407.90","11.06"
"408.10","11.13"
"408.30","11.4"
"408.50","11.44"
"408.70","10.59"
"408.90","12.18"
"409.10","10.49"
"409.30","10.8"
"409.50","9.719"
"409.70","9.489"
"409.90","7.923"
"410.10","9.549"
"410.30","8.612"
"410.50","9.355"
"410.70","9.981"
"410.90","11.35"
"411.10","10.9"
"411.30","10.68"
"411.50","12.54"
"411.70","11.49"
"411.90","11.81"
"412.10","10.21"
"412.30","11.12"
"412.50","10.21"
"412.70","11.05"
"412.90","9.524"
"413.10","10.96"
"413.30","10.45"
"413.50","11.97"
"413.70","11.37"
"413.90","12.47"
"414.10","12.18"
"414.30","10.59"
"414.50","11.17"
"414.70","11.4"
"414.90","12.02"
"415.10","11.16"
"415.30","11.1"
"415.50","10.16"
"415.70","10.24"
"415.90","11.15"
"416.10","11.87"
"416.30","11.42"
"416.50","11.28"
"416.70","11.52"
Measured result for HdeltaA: 0.25 nm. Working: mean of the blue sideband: 11.3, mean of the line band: 10.5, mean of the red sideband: 11.2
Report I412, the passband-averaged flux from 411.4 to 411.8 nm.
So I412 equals 12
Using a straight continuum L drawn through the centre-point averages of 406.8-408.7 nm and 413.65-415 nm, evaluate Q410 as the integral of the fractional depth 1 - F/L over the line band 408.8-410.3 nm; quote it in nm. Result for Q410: 0.21 nm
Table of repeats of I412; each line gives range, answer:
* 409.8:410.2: 8.74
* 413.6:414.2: 12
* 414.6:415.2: 11.5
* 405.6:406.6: 11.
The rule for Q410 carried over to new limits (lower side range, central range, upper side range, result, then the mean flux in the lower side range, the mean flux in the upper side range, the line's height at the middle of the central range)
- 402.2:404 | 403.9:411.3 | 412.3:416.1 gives 0.29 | 11.6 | 11.1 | 11.4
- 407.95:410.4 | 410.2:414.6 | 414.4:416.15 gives -0.07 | 10.3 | 11.1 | 10.7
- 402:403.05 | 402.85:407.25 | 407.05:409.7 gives -0.09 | 11.5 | 11.1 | 11.3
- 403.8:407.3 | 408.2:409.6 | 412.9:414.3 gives 0.06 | 11.5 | 11.4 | 11.4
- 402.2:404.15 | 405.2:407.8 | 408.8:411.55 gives -0.11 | 11.7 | 10.2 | 11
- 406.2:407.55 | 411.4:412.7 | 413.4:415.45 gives 0.04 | 11.6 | 11.5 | 11.5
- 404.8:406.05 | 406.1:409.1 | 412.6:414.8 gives 0.02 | 11.6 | 11.2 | 11.5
